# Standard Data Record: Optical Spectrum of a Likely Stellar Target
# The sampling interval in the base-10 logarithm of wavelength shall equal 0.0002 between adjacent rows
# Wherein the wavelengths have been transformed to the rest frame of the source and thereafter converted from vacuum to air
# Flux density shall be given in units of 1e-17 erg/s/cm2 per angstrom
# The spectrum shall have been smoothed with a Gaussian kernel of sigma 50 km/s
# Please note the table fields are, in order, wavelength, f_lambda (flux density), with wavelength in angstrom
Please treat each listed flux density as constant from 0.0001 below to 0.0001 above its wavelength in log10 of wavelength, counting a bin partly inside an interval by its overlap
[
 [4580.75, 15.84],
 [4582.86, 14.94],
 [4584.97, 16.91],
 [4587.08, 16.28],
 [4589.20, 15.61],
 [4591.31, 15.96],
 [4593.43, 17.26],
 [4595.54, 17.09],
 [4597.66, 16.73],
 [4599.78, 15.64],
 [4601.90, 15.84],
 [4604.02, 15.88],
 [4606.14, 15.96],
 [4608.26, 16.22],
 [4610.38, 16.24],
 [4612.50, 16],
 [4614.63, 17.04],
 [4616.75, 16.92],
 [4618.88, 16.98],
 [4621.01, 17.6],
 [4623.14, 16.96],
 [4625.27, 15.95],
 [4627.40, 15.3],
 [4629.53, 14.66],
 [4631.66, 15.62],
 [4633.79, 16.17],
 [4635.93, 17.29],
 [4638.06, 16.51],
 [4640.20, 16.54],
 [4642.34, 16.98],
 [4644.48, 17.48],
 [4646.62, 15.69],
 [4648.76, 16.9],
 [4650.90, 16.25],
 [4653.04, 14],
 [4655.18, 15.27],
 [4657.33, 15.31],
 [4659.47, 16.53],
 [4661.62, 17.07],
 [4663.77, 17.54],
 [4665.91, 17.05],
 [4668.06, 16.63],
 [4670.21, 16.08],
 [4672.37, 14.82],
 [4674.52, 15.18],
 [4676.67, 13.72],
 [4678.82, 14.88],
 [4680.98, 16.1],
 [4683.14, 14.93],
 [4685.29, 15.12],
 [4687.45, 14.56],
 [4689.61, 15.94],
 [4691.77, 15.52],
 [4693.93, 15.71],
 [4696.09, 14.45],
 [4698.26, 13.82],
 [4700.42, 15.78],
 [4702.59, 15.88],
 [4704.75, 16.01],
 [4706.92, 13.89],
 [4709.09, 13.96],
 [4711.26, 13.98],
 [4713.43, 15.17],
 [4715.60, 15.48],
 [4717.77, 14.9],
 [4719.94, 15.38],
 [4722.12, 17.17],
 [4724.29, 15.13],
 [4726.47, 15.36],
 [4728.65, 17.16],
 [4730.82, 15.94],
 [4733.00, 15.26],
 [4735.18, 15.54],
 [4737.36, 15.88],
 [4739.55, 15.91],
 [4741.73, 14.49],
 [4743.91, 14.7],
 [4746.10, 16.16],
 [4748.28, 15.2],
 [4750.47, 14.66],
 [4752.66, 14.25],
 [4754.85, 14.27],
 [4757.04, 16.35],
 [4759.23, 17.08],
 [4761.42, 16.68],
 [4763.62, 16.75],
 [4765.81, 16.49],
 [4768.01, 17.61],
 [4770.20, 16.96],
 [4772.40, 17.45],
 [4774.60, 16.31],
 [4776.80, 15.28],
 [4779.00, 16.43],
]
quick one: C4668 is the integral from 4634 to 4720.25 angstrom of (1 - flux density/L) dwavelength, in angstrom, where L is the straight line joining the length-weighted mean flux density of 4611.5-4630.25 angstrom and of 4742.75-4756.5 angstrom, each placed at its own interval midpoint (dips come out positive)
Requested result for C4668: 0.9 angstrom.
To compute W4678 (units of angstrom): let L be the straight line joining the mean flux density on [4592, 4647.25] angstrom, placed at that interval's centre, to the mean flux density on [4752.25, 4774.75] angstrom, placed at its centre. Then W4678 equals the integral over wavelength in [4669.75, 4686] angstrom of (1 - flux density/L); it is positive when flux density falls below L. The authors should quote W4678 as 1.3 angstrom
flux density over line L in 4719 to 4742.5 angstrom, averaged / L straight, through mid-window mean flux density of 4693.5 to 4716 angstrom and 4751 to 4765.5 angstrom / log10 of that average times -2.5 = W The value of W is -0.03 mag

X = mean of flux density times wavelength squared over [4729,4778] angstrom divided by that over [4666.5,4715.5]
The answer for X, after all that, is 1.08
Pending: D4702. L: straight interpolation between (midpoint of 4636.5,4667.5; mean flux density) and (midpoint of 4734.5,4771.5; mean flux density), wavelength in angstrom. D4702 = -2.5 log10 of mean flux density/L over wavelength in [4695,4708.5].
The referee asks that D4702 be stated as 0.08 mag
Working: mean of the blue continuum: 16.4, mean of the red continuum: 15.8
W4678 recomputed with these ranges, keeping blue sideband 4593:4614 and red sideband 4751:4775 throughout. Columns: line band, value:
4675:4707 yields 2.3 angstrom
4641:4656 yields 0.2 angstrom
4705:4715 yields 1.1 angstrom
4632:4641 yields -0.1 angstrom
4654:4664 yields 0.0 angstrom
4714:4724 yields 0.4 angstrom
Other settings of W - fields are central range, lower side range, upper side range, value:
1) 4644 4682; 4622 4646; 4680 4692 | -0.008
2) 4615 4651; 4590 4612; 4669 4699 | -0.045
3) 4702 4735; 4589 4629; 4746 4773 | 0.056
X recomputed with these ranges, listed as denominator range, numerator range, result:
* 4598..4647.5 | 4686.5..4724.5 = 0.96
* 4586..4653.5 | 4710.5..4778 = 1.02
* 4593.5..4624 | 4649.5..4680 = 0.98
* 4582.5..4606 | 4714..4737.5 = 1.03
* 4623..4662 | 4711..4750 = 1.00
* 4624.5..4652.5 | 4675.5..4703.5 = 0.95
